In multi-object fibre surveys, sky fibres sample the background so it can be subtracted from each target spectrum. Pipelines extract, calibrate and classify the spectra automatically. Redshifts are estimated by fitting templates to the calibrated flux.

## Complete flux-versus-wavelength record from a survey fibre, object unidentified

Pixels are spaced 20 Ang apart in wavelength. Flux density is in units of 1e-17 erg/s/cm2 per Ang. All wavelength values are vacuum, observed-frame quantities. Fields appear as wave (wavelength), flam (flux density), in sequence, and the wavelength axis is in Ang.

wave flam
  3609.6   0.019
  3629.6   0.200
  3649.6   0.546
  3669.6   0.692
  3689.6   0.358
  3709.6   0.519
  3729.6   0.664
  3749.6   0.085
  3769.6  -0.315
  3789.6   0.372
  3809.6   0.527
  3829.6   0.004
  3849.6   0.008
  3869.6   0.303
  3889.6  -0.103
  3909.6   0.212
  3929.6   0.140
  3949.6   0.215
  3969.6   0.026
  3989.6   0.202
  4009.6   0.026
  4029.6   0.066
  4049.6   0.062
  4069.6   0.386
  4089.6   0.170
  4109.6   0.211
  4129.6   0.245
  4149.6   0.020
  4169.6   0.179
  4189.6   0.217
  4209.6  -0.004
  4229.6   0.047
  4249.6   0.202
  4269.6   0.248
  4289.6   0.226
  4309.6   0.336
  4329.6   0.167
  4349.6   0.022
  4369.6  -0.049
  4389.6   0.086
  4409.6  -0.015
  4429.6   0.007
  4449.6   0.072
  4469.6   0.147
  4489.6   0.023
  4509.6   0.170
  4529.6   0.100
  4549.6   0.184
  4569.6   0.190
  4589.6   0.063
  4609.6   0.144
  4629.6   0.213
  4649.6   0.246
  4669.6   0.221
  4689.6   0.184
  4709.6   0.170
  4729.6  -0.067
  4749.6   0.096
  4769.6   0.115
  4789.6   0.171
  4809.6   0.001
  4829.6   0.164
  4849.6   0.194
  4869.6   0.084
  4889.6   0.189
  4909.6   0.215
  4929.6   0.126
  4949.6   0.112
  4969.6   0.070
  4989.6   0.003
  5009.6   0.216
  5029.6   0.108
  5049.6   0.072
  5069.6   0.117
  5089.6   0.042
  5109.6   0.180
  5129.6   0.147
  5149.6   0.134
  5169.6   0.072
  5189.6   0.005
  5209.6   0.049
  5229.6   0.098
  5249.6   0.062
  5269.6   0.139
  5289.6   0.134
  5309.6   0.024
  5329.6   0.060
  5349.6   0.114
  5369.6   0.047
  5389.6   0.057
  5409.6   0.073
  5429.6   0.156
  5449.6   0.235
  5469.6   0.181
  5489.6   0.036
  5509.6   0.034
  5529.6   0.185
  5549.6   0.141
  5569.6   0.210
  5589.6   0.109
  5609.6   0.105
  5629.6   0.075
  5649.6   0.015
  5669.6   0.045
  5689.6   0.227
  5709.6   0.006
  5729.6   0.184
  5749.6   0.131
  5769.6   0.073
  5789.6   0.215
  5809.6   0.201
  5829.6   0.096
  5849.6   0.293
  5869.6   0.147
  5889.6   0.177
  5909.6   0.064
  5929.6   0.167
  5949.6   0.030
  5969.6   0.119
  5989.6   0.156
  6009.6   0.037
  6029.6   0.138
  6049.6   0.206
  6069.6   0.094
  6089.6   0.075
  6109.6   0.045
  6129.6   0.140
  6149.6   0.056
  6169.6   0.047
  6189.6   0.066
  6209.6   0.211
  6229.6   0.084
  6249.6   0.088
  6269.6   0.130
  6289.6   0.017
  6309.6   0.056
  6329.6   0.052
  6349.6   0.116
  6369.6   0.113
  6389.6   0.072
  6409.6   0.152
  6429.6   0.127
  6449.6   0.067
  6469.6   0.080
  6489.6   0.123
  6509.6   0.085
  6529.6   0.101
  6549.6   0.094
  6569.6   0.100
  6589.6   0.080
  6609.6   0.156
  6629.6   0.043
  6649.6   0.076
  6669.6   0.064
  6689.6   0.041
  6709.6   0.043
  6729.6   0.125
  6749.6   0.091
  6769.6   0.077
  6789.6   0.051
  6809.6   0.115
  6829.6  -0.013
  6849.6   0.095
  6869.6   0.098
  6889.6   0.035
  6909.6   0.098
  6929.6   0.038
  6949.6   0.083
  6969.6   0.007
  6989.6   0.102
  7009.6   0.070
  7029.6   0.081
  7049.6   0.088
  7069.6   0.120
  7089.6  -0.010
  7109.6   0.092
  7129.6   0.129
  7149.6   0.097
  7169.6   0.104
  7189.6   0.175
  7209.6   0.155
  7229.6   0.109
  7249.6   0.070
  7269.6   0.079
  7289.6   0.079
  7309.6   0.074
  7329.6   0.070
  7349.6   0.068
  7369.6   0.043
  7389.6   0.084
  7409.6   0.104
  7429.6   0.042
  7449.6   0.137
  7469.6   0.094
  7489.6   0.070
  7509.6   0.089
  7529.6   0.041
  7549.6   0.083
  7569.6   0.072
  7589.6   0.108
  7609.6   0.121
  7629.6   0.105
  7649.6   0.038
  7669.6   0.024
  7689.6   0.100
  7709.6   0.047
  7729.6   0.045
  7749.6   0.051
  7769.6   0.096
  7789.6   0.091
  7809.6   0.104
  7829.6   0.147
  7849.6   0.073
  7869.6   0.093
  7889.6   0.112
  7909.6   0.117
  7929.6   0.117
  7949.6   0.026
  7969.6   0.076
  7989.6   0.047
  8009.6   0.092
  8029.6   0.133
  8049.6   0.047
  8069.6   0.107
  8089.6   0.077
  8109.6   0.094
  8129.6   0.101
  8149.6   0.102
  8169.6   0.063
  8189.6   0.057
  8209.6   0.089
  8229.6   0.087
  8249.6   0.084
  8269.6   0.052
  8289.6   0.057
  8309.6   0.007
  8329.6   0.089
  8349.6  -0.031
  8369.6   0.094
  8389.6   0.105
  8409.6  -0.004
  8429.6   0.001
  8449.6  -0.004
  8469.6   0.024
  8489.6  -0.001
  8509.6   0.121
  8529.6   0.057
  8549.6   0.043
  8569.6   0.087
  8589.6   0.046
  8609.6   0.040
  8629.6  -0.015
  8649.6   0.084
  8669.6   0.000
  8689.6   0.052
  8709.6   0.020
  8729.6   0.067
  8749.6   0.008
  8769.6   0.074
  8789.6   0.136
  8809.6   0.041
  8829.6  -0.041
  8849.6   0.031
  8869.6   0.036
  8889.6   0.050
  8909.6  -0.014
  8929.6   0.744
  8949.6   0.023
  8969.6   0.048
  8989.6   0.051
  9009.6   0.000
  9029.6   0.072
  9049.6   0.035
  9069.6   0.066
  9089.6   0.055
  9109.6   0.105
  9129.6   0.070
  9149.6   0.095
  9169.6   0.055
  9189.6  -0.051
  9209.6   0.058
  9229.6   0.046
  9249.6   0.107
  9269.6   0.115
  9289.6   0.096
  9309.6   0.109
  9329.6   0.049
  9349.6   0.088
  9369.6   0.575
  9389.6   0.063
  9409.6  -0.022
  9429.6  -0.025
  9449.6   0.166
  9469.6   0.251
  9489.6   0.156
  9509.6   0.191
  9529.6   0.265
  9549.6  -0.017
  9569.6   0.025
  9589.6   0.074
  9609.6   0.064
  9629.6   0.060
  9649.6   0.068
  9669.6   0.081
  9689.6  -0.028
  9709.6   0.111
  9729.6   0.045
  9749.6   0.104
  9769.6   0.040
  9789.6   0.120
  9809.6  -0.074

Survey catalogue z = 1.395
